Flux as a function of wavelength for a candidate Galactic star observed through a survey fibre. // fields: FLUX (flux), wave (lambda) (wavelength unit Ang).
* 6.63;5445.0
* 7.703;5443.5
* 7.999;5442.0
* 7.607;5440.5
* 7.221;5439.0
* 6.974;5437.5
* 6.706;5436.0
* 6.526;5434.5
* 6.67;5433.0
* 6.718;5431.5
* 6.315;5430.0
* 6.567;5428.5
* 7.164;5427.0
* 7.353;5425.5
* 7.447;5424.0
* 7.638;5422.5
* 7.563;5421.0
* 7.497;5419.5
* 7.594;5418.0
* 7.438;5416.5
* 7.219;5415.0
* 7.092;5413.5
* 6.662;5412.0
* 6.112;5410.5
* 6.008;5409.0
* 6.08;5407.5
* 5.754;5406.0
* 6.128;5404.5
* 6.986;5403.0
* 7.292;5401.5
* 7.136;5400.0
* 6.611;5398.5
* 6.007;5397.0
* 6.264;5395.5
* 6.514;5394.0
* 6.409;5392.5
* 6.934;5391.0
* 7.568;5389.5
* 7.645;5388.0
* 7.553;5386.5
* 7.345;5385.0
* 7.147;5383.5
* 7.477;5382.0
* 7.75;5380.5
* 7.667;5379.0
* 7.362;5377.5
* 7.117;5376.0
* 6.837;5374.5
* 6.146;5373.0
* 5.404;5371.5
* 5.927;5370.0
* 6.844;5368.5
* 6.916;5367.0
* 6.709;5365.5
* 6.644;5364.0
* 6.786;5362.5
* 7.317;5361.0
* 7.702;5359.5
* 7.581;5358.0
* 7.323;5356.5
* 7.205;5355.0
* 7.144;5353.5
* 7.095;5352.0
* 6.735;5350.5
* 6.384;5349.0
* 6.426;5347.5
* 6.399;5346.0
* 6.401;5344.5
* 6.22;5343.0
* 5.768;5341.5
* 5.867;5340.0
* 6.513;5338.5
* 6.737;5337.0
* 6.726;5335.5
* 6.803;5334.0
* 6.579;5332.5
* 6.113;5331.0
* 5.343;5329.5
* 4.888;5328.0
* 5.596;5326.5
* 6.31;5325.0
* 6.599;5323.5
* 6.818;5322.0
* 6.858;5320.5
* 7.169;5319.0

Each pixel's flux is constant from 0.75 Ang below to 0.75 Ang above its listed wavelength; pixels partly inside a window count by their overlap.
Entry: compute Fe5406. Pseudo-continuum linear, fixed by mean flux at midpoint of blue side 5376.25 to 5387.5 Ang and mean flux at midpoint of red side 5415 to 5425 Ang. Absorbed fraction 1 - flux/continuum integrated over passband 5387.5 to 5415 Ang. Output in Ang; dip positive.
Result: 3.1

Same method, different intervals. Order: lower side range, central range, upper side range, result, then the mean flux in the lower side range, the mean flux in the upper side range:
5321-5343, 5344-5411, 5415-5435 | -1.80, 6.2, 7.13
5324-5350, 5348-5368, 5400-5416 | -2.31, 6.19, 6.58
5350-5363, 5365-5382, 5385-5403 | 0.64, 7.23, 6.92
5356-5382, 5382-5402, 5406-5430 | -0.03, 6.95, 6.97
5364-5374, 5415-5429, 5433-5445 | -0.79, 6.36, 7.17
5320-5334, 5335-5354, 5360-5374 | -0.48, 6.15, 6.55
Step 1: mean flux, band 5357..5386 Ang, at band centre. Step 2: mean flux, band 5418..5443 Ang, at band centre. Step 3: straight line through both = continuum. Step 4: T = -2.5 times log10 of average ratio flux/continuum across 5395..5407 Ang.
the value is 0.09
